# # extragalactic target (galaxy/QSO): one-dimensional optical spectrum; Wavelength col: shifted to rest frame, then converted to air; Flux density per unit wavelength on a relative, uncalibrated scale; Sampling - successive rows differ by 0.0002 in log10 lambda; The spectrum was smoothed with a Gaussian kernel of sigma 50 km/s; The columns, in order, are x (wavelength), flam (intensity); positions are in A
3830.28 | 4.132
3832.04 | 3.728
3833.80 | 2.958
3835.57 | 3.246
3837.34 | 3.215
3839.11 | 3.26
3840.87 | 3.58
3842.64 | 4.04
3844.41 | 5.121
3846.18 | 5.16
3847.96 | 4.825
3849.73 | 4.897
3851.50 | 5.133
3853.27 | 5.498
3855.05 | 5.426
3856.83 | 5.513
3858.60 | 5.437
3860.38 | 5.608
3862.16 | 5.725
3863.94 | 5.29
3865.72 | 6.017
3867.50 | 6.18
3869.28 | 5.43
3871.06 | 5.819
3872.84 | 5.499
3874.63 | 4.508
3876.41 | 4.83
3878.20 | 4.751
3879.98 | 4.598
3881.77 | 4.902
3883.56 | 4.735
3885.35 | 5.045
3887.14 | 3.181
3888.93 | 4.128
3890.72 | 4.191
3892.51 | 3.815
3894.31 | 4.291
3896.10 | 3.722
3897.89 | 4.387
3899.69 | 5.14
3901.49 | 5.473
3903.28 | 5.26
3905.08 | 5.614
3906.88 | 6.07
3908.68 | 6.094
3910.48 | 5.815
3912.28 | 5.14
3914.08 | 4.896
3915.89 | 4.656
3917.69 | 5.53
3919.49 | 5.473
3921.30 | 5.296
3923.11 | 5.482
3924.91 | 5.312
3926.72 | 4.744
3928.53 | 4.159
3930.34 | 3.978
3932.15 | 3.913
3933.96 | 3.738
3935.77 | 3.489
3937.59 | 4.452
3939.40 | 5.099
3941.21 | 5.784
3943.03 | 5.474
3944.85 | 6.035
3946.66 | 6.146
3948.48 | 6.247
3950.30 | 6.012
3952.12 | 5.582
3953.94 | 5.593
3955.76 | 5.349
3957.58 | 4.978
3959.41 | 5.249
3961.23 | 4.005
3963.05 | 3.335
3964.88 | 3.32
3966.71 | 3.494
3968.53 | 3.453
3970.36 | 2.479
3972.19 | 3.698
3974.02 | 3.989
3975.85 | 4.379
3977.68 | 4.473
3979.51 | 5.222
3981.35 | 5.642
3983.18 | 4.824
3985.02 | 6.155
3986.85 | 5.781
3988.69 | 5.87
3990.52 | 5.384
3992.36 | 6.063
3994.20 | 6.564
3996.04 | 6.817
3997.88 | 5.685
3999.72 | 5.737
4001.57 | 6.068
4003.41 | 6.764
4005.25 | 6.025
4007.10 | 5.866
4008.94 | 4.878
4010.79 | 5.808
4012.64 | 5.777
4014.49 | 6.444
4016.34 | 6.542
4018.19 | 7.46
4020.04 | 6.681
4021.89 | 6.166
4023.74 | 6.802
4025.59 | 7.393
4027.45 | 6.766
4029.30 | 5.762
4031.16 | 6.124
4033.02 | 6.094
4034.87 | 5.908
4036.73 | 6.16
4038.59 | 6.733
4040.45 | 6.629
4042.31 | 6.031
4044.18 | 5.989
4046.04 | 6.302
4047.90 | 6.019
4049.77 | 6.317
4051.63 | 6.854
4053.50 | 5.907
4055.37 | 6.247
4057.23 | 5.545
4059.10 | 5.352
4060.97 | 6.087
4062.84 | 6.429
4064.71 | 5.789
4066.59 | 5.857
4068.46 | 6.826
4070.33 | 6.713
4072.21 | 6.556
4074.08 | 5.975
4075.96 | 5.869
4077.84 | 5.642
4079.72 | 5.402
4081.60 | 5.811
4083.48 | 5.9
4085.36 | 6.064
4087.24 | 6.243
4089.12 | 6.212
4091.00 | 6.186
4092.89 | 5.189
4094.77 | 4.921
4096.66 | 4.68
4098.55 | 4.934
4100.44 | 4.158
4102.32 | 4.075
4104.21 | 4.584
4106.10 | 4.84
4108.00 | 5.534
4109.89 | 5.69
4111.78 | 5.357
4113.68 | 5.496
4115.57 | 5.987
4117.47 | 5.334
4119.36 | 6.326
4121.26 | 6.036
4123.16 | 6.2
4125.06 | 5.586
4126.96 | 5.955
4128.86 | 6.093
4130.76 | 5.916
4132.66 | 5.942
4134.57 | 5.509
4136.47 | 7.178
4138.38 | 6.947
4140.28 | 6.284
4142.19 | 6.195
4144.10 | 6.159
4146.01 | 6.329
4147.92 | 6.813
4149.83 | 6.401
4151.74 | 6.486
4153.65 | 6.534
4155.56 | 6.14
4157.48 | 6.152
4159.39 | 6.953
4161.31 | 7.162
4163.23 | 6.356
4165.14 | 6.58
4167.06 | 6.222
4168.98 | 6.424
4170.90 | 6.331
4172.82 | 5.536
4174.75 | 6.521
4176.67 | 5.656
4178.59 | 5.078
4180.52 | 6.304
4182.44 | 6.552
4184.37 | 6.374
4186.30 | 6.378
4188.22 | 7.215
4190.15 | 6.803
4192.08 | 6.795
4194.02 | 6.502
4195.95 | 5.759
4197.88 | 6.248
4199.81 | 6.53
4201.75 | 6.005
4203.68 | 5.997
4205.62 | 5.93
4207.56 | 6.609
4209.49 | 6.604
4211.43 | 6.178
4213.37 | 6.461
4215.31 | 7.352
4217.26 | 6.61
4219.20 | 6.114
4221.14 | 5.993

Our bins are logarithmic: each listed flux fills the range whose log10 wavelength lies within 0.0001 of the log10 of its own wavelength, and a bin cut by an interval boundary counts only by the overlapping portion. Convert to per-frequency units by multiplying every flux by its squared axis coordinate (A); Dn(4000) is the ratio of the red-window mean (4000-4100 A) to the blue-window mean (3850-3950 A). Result 1.29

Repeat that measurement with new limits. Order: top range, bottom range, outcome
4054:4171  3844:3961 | 1.30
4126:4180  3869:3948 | 1.44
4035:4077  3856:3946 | 1.34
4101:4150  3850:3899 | 1.34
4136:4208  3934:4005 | 1.37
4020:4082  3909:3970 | 1.34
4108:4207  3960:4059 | 1.18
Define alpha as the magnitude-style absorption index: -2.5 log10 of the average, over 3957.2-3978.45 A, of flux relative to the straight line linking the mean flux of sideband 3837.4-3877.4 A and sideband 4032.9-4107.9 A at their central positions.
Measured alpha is 0.37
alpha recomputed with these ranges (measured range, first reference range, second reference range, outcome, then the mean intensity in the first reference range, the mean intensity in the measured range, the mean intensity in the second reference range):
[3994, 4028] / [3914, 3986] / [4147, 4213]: -0.21 mag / 4.78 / 6.32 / 6.36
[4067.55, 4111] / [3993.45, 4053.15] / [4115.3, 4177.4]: 0.13 mag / 6.28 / 5.56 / 6.26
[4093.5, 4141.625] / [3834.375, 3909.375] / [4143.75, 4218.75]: 0.09 mag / 4.86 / 5.59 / 6.39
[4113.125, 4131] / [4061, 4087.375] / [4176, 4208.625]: 0.05 mag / 6.07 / 5.9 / 6.29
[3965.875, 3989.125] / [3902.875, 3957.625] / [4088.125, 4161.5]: 0.18 mag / 5.21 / 4.55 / 5.85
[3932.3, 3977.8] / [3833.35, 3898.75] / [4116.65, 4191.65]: 0.13 mag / 4.71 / 4.62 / 6.29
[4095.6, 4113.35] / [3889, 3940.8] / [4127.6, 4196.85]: 0.22 mag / 4.83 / 4.89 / 6.35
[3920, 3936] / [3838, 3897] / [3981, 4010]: 0.18 mag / 4.85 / 4.52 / 5.89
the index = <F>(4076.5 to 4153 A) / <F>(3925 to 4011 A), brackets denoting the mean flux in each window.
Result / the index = 1.14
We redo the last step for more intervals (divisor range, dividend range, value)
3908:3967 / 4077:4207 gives 1.21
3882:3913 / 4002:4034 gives 1.31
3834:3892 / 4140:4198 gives 1.32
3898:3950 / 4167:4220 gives 1.23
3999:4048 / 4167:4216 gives 1.01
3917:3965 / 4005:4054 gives 1.26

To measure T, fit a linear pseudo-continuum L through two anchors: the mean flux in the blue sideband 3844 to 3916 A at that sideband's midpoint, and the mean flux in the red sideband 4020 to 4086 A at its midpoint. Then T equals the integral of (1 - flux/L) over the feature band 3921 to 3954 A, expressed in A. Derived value 2.30 A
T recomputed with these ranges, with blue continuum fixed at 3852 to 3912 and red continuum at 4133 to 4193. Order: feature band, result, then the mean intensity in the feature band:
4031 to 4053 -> -1.6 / 6.26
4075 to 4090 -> 0.3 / 5.89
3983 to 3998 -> -1.0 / 5.97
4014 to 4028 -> -2.6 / 6.79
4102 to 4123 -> 2.4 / 5.46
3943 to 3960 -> -0.9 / 5.68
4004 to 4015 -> -0.2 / 5.8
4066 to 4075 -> -0.7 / 6.41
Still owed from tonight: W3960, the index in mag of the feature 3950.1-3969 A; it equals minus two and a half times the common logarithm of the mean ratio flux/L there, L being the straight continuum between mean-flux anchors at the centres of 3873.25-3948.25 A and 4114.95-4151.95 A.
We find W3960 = 0.14 mag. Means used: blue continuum 4.88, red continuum 6.18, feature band 4.55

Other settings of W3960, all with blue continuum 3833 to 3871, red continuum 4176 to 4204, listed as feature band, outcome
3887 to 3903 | 0.162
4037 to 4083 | -0.069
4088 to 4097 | 0.072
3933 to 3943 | 0.141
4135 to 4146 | -0.069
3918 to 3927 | -0.032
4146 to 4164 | -0.068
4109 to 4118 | 0.073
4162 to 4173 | -0.020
